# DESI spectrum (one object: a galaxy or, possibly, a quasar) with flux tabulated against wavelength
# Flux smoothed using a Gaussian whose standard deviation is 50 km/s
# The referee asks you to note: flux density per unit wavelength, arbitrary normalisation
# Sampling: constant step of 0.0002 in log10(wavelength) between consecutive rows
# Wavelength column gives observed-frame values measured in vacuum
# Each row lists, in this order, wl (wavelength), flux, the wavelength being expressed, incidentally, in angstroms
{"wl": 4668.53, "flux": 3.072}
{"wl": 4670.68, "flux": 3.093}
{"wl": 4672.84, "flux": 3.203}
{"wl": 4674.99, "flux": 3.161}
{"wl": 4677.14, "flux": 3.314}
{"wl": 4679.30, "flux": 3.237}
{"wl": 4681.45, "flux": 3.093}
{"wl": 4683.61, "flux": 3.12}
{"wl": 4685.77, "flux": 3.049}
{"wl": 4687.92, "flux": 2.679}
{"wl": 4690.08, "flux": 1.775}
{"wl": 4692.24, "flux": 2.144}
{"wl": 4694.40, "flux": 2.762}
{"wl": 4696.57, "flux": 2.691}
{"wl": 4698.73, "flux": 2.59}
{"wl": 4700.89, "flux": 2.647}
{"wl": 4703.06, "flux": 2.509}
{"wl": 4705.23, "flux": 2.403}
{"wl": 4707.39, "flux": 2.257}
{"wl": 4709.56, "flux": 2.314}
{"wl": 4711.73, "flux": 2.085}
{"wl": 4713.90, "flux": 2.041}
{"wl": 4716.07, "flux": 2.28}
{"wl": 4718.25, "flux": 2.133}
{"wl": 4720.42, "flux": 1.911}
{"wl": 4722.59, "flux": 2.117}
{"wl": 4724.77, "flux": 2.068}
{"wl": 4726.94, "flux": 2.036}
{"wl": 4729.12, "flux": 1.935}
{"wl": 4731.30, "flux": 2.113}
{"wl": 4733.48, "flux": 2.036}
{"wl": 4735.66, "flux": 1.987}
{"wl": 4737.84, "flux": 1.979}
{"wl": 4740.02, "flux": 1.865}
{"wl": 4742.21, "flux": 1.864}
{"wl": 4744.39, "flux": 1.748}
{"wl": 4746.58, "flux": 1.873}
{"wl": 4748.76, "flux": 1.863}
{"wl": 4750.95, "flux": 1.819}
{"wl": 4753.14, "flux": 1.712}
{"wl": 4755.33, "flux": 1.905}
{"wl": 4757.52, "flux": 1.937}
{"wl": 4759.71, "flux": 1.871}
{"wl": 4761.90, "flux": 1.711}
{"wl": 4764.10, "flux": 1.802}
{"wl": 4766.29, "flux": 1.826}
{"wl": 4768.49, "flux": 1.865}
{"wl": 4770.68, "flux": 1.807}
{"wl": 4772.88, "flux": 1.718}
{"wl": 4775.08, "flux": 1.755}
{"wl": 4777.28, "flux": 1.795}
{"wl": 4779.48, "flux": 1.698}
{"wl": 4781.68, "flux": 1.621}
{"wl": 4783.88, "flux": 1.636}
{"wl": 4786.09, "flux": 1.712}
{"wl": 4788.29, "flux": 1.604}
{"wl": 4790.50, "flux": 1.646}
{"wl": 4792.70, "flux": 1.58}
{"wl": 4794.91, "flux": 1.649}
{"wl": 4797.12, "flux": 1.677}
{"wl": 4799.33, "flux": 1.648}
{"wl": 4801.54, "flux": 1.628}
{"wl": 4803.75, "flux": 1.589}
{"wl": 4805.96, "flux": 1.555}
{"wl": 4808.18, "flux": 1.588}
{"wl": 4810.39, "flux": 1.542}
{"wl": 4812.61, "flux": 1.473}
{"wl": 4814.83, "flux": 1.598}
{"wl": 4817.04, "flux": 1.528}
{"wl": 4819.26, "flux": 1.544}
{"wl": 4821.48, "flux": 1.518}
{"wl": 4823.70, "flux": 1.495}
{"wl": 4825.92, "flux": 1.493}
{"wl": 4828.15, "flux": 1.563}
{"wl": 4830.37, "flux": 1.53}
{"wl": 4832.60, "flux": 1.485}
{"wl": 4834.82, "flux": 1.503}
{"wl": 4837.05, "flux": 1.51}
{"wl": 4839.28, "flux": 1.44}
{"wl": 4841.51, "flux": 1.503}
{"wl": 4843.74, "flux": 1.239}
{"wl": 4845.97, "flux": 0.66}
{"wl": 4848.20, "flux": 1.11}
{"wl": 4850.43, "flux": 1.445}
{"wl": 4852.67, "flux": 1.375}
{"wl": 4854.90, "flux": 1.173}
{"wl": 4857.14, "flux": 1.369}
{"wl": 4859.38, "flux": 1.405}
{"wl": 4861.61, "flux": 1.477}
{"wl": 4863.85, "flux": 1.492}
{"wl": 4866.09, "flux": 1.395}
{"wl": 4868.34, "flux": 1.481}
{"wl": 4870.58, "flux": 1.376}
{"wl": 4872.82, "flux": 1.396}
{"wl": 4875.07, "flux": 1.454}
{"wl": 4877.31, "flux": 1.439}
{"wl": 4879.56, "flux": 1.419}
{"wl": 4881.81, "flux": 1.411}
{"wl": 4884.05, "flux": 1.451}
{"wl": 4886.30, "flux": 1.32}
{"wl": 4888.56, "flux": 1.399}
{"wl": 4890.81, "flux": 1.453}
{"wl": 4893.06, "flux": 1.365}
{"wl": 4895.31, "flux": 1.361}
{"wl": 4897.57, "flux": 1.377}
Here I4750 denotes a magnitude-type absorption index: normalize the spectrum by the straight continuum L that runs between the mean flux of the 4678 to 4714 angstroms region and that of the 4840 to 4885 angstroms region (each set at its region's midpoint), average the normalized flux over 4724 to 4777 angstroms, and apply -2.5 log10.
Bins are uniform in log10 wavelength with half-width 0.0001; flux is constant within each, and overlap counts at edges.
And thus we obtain 0.16 mag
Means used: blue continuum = 2.57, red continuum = 1.35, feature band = 1.88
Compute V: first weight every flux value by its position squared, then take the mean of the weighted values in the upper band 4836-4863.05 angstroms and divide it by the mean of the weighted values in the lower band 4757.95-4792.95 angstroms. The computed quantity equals 0.78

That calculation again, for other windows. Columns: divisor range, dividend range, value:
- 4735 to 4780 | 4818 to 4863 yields 0.79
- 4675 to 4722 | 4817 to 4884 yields 0.59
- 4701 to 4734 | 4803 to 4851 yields 0.70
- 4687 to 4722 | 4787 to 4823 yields 0.71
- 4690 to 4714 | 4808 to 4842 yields 0.67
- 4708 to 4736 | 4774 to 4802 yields 0.82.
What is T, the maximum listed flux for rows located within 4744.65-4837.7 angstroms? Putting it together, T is 1.937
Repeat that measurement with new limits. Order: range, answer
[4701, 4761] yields 2.509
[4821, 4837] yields 1.563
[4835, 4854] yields 1.51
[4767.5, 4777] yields 1.865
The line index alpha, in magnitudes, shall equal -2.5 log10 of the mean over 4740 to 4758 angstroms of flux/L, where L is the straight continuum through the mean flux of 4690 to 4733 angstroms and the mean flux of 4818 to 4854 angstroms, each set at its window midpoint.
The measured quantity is 0.09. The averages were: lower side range 2.25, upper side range 1.4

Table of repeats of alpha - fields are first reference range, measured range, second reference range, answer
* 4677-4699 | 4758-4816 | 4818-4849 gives 0.09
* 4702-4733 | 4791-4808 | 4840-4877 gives 0.04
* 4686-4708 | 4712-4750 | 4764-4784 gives 0.09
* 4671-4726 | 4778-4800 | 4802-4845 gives 0.09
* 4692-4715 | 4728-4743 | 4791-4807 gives 0.09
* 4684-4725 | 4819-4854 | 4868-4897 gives 0.19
